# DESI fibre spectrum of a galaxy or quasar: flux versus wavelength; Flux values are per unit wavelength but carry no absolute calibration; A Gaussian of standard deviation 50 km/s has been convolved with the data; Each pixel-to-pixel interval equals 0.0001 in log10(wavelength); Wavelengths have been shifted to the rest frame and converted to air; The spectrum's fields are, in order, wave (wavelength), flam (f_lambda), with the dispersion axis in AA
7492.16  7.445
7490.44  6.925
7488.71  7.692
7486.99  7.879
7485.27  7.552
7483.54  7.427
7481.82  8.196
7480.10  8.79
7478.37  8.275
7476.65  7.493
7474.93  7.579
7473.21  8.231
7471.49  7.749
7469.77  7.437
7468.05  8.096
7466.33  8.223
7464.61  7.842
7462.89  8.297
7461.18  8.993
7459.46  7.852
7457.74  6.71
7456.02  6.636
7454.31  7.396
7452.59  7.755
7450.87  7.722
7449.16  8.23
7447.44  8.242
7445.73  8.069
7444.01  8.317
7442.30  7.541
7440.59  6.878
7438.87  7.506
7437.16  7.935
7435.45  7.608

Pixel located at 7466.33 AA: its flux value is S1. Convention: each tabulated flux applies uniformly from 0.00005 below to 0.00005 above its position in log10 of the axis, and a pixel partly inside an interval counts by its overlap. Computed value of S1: 8.223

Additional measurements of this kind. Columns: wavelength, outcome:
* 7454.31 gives 7.396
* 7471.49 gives 7.749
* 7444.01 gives 8.317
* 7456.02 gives 6.636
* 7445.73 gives 8.069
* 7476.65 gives 7.493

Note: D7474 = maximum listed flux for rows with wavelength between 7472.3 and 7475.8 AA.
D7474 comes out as 8.231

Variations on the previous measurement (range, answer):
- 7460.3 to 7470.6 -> 8.993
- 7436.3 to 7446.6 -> 8.317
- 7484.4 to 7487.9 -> 7.879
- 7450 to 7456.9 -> 7.755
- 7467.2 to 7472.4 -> 8.096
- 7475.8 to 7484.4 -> 8.79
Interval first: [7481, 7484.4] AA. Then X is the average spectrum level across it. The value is 7.81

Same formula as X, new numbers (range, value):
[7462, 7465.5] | 8.09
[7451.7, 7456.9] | 7.26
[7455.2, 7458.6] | 6.66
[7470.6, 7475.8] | 7.85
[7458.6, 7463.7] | 8.39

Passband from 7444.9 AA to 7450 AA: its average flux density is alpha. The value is 8.18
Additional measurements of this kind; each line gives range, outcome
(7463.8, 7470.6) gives 7.9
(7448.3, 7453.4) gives 7.9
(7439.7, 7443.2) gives 7.23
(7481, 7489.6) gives 7.74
